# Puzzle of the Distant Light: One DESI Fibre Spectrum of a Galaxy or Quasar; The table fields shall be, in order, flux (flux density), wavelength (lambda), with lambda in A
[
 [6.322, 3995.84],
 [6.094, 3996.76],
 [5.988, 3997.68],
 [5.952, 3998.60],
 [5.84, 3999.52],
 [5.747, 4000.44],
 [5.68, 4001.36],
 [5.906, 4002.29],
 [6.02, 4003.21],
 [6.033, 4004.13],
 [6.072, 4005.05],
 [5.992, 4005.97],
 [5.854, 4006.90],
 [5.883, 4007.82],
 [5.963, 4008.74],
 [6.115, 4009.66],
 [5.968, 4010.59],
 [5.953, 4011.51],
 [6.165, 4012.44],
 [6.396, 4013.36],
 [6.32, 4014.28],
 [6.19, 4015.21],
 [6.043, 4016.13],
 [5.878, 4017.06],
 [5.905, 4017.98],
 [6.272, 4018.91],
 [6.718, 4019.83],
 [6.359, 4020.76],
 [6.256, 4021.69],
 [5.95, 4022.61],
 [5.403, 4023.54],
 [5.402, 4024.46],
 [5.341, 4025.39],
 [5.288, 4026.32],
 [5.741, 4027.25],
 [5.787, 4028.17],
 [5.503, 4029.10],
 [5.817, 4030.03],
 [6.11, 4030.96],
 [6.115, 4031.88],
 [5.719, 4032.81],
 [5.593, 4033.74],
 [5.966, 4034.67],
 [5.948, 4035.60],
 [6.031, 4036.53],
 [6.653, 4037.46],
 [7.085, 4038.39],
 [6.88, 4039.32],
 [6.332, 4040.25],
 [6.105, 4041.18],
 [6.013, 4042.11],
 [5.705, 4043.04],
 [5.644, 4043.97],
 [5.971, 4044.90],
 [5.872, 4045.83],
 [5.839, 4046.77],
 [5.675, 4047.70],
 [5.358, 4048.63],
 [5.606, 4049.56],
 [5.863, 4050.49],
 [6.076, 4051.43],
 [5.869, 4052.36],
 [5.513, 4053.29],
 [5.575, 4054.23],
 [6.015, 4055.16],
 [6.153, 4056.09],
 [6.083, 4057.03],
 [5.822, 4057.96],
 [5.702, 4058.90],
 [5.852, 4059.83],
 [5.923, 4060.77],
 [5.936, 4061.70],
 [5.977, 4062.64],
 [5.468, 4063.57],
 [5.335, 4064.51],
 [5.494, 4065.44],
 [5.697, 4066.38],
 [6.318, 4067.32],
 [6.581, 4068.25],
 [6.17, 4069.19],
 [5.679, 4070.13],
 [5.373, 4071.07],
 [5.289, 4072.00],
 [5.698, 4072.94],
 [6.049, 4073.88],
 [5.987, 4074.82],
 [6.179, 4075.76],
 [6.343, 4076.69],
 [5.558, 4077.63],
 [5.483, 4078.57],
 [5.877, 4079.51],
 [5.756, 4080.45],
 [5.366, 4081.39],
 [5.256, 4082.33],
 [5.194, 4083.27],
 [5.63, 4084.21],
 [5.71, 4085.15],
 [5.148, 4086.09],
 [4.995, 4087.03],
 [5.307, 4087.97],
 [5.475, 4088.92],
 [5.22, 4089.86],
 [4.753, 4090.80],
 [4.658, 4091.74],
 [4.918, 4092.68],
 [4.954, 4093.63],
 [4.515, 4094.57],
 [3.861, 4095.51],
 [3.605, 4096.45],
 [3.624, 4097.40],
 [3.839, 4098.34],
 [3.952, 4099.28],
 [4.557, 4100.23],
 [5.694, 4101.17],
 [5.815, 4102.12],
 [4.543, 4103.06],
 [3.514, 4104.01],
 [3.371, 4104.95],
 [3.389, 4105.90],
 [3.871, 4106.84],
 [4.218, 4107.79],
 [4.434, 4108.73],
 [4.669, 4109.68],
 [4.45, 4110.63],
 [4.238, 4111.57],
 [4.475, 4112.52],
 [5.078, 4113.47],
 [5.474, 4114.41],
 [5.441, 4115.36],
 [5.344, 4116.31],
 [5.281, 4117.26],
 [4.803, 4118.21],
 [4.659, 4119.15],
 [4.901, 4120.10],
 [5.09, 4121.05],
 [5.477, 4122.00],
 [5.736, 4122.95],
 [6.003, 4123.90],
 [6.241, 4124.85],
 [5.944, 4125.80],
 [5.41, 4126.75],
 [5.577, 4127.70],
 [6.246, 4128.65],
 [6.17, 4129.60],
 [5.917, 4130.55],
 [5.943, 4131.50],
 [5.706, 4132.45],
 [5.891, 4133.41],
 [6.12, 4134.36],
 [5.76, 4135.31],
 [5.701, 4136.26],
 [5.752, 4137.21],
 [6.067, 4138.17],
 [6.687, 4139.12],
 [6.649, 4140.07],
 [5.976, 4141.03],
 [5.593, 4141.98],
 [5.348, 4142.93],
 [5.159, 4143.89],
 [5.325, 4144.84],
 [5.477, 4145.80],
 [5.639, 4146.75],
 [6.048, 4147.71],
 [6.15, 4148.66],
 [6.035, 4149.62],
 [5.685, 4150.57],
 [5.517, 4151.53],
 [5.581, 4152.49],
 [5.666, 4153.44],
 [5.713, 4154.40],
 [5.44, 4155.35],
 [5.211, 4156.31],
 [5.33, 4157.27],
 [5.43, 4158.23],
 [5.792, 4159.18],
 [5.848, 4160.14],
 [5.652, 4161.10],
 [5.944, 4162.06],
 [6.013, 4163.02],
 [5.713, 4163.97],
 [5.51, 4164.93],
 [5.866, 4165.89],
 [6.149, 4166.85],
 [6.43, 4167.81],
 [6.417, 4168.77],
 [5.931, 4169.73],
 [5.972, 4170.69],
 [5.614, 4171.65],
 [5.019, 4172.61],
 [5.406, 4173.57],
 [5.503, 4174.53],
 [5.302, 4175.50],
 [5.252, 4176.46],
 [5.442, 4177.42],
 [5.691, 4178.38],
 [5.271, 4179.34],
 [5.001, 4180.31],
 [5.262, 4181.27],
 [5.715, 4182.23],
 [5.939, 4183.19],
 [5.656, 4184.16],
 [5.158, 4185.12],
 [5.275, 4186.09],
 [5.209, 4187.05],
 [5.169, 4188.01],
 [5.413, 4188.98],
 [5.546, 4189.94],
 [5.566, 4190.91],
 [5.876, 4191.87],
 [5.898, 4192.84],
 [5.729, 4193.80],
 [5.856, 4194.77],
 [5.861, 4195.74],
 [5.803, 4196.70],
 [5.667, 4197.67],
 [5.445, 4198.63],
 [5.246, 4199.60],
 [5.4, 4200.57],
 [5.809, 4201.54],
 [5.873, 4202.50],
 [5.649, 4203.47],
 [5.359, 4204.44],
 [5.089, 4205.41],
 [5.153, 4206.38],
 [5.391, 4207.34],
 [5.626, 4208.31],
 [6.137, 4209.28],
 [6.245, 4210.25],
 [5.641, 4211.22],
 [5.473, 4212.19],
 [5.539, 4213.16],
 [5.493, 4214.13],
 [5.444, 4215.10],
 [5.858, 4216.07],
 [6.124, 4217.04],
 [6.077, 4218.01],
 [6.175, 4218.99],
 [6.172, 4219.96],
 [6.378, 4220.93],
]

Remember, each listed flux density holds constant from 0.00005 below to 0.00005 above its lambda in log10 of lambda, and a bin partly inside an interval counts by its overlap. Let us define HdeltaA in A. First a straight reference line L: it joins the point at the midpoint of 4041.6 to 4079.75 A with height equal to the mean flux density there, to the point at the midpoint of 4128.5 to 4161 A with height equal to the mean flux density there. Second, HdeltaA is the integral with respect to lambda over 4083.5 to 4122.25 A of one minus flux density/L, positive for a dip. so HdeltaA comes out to 7.3 A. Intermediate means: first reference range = 5.82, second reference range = 5.77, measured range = 4.7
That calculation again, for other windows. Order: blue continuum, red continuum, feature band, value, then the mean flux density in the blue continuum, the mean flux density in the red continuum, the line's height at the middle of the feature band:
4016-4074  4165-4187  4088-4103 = 2.93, 5.89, 5.59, 5.78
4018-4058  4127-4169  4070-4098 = 3.07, 5.93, 5.81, 5.88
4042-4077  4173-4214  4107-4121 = 2.22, 5.83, 5.54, 5.71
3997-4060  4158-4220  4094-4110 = 4.42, 5.95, 5.65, 5.81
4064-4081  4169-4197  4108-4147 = 1.22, 5.82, 5.54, 5.68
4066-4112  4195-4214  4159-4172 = -1.23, 5.03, 5.6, 5.41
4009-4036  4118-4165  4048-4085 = 0.53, 5.94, 5.71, 5.85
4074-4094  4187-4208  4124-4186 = -2.46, 5.43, 5.55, 5.51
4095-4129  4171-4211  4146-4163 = -1.65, 4.8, 5.53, 5.19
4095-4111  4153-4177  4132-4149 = -2.47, 4.2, 5.68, 5.1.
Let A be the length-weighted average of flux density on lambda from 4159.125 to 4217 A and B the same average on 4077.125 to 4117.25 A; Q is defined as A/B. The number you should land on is 1.17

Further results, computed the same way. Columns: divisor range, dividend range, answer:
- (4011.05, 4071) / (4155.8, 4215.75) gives 0.94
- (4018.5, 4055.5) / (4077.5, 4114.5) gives 0.80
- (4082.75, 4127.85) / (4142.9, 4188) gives 1.16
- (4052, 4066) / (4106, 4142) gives 0.94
